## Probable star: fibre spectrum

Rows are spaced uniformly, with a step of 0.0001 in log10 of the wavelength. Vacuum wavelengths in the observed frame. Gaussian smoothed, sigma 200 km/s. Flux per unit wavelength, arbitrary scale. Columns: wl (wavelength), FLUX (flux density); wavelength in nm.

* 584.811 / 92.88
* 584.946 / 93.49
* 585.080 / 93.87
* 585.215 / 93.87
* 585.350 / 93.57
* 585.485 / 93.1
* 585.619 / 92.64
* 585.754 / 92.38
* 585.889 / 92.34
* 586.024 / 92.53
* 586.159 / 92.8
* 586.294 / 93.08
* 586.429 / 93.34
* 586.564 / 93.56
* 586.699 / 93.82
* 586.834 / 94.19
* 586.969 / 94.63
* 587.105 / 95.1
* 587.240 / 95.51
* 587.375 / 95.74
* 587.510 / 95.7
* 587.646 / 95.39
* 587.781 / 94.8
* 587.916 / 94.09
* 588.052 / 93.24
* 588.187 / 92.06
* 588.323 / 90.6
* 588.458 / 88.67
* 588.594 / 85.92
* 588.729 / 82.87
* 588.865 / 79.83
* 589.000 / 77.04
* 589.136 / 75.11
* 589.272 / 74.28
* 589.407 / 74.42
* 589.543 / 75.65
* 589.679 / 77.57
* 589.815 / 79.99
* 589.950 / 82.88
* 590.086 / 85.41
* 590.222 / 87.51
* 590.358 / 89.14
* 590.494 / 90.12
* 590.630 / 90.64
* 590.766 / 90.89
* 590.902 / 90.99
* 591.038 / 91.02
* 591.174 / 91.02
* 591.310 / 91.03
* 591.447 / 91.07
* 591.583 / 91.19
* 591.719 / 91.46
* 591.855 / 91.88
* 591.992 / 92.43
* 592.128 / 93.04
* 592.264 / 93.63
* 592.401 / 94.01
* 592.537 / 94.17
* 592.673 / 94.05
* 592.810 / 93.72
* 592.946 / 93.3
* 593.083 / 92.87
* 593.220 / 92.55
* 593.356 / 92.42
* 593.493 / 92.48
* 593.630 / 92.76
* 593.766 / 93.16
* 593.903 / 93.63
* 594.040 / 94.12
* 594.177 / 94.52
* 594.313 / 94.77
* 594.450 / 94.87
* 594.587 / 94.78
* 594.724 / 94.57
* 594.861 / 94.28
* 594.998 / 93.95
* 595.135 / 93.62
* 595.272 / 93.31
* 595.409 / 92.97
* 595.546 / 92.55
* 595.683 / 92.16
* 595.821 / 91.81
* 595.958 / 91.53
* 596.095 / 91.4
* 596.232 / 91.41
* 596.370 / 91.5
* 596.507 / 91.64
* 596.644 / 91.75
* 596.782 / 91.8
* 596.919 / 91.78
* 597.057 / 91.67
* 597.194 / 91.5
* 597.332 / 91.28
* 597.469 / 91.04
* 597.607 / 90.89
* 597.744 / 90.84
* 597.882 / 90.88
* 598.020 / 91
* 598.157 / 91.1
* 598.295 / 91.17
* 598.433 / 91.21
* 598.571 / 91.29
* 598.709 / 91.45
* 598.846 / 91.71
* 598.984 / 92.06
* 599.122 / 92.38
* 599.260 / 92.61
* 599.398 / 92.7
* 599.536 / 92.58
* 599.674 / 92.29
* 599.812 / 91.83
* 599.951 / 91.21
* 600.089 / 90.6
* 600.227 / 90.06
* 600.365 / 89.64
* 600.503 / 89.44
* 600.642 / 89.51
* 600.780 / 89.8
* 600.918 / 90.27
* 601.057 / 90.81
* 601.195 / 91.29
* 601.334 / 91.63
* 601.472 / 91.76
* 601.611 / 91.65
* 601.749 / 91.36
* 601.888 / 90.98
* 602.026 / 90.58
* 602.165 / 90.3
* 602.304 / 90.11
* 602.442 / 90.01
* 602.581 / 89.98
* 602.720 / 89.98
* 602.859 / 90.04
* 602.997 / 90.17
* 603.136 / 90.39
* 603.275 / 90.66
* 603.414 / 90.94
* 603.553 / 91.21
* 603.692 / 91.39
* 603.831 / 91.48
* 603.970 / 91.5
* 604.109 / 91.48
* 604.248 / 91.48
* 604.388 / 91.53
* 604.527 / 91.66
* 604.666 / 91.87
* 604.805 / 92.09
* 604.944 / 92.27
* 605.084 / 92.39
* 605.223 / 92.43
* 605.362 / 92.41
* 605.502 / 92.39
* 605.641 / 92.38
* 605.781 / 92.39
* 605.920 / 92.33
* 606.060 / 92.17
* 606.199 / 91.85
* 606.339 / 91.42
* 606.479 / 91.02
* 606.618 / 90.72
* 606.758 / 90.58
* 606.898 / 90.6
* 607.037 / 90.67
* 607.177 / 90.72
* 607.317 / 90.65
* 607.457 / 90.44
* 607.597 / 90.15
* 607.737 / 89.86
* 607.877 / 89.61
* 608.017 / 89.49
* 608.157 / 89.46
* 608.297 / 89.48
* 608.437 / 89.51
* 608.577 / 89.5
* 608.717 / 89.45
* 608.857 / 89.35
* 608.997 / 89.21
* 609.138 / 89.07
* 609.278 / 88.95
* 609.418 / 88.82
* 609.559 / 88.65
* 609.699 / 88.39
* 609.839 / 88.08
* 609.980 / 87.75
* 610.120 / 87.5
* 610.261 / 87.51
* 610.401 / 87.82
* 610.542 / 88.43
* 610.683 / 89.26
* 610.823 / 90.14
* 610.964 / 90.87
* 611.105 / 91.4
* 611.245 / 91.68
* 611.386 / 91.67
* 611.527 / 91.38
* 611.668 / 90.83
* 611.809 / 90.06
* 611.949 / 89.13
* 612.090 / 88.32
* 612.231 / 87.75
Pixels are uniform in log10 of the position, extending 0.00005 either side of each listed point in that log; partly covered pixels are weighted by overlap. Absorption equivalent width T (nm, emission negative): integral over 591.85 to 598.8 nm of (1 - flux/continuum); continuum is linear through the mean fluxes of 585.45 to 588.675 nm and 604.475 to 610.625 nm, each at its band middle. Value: -0.05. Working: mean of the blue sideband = 93.1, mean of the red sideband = 90.2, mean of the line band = 92.6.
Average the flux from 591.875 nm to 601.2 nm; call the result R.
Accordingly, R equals 92.2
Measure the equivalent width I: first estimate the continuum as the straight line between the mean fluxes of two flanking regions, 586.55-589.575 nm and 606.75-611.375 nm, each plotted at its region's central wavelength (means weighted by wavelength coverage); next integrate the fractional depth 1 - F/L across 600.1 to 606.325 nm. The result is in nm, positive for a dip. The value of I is -0.14 nm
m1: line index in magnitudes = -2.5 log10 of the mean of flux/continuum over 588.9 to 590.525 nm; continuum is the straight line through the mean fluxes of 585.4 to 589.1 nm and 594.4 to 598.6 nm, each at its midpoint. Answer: 0.14 mag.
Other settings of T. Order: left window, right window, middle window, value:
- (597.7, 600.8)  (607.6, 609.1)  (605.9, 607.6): -0.02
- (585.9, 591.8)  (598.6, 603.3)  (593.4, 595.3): -0.09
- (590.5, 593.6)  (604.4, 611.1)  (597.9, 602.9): 0.01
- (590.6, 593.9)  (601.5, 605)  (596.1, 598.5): 0.01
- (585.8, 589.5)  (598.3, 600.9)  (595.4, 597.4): -0.02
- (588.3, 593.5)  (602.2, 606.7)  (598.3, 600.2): -0.04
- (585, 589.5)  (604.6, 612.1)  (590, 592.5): -0.02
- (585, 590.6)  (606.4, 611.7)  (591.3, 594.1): -0.12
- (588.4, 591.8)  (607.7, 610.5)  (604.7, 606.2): -0.07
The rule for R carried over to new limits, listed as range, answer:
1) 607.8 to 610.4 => 88.9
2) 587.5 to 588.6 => 92.4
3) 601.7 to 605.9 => 91.3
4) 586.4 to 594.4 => 90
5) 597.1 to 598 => 91.1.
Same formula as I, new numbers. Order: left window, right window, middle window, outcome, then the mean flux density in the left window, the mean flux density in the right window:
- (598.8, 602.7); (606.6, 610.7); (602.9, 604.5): -0.013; 91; 89.3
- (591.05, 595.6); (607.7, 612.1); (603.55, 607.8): -0.052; 93.1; 89.4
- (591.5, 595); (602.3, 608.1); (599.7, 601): 0.024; 93.4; 91.1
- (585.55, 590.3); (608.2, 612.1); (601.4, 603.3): -0.032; 88.4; 89.4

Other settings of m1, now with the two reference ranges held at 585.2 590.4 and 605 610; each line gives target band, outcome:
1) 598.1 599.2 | -0.023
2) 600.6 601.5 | -0.011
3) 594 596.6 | -0.045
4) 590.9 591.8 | -0.025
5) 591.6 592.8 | -0.047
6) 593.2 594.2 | -0.047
